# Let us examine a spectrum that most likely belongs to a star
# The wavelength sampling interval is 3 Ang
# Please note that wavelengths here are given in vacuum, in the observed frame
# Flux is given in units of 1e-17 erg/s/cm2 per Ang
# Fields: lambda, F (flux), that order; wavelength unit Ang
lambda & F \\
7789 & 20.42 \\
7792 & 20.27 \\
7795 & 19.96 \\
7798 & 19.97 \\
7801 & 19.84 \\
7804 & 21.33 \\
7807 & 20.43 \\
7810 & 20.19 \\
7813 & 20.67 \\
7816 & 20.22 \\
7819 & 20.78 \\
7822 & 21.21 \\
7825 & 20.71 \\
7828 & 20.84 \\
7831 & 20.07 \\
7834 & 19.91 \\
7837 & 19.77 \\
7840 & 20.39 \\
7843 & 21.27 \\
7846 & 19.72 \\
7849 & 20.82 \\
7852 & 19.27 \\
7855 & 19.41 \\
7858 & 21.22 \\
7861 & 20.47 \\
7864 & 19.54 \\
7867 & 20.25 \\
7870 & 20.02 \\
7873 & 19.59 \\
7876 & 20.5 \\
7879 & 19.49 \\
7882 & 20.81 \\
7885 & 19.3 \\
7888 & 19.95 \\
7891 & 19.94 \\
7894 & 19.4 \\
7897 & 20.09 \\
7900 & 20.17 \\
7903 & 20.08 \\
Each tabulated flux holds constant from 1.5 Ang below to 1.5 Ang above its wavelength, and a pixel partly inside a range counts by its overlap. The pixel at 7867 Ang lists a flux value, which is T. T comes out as 20.25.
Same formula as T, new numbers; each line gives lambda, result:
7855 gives 19.41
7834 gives 19.91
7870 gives 20.02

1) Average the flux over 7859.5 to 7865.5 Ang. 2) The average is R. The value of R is 20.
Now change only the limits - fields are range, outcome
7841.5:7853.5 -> 20.3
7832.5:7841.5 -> 20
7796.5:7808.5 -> 20.4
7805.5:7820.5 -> 20.5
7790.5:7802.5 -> 20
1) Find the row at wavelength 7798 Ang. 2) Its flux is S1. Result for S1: 19.97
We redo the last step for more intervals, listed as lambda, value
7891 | 19.94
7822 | 21.21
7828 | 20.84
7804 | 21.33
